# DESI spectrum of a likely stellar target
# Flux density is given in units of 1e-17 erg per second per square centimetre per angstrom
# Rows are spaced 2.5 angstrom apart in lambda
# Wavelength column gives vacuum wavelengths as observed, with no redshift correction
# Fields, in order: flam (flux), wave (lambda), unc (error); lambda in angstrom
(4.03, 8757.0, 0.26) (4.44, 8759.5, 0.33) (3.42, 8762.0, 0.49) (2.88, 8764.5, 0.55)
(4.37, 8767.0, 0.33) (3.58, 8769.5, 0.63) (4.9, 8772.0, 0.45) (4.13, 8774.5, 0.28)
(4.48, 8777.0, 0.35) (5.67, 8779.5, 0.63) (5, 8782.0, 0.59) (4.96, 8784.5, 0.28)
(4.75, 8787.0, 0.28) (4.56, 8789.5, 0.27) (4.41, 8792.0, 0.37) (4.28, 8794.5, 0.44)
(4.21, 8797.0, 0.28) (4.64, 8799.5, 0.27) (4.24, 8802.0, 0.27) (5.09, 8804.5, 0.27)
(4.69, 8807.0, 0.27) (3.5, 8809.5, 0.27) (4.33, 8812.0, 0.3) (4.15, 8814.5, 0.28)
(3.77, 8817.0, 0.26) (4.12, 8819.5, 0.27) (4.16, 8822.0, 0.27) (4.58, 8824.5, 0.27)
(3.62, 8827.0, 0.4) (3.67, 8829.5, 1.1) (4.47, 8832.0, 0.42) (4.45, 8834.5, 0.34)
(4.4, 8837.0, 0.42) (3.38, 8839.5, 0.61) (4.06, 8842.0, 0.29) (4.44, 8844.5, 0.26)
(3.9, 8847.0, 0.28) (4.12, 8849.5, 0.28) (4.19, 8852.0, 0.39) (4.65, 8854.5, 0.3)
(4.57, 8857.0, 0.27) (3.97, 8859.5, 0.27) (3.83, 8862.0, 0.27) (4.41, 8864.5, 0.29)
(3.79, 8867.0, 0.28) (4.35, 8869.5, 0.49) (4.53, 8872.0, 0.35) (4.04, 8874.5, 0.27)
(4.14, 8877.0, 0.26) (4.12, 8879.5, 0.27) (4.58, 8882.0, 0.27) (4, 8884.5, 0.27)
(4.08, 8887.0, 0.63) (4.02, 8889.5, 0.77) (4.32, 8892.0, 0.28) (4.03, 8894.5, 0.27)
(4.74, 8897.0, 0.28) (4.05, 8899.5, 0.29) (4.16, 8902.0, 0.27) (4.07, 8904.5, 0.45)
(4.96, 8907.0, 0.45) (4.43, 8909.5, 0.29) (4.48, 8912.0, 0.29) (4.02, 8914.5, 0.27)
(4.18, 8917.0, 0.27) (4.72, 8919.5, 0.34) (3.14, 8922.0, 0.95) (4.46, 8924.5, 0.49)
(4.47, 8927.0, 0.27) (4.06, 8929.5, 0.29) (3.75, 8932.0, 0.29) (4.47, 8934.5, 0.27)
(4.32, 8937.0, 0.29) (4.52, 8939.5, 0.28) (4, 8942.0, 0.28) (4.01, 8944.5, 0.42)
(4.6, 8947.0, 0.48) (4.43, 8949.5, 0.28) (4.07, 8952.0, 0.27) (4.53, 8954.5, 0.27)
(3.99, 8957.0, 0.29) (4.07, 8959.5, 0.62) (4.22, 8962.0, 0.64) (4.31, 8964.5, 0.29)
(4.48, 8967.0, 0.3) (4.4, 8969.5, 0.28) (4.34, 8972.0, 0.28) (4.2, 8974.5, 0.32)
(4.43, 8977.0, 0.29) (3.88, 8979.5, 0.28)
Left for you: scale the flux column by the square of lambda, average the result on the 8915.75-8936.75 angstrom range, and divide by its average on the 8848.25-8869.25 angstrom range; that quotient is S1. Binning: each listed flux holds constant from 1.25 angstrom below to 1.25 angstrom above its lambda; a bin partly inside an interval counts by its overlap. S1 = 1.01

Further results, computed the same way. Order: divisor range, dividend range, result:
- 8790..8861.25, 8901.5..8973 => 1.04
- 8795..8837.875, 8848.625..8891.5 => 1.00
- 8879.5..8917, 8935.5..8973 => 1.02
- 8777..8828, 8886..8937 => 0.98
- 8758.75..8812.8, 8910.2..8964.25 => 0.99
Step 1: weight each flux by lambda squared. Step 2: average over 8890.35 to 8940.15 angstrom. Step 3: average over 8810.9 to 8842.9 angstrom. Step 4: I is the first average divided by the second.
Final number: 1.06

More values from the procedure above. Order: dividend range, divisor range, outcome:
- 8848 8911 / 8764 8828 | 0.99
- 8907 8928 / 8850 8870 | 1.03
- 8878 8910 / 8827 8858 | 1.04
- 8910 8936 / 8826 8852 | 1.05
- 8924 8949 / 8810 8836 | 1.06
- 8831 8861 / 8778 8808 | 0.91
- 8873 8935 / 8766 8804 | 0.95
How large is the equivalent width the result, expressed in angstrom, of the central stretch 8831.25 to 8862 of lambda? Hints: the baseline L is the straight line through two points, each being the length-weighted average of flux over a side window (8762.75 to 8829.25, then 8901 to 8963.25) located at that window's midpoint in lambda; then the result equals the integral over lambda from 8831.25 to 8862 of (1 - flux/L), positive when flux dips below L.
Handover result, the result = 0.7 angstrom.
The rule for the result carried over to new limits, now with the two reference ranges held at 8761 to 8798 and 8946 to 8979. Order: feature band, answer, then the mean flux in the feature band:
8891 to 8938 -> 0.75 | 4.25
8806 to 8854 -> 2.73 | 4.11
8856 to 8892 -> 1.36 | 4.18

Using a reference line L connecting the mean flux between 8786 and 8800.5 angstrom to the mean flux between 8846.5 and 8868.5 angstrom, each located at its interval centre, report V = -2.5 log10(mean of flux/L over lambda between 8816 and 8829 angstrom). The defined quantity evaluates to 0.077 mag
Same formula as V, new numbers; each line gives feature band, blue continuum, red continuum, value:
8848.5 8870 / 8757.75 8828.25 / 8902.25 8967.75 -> 0.02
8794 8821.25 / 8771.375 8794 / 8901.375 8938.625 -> 0.09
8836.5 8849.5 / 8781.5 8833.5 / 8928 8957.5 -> 0.07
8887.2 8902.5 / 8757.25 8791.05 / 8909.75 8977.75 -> 0.02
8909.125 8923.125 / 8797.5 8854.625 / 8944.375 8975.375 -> 0.03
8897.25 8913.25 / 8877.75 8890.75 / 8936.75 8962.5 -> -0.05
